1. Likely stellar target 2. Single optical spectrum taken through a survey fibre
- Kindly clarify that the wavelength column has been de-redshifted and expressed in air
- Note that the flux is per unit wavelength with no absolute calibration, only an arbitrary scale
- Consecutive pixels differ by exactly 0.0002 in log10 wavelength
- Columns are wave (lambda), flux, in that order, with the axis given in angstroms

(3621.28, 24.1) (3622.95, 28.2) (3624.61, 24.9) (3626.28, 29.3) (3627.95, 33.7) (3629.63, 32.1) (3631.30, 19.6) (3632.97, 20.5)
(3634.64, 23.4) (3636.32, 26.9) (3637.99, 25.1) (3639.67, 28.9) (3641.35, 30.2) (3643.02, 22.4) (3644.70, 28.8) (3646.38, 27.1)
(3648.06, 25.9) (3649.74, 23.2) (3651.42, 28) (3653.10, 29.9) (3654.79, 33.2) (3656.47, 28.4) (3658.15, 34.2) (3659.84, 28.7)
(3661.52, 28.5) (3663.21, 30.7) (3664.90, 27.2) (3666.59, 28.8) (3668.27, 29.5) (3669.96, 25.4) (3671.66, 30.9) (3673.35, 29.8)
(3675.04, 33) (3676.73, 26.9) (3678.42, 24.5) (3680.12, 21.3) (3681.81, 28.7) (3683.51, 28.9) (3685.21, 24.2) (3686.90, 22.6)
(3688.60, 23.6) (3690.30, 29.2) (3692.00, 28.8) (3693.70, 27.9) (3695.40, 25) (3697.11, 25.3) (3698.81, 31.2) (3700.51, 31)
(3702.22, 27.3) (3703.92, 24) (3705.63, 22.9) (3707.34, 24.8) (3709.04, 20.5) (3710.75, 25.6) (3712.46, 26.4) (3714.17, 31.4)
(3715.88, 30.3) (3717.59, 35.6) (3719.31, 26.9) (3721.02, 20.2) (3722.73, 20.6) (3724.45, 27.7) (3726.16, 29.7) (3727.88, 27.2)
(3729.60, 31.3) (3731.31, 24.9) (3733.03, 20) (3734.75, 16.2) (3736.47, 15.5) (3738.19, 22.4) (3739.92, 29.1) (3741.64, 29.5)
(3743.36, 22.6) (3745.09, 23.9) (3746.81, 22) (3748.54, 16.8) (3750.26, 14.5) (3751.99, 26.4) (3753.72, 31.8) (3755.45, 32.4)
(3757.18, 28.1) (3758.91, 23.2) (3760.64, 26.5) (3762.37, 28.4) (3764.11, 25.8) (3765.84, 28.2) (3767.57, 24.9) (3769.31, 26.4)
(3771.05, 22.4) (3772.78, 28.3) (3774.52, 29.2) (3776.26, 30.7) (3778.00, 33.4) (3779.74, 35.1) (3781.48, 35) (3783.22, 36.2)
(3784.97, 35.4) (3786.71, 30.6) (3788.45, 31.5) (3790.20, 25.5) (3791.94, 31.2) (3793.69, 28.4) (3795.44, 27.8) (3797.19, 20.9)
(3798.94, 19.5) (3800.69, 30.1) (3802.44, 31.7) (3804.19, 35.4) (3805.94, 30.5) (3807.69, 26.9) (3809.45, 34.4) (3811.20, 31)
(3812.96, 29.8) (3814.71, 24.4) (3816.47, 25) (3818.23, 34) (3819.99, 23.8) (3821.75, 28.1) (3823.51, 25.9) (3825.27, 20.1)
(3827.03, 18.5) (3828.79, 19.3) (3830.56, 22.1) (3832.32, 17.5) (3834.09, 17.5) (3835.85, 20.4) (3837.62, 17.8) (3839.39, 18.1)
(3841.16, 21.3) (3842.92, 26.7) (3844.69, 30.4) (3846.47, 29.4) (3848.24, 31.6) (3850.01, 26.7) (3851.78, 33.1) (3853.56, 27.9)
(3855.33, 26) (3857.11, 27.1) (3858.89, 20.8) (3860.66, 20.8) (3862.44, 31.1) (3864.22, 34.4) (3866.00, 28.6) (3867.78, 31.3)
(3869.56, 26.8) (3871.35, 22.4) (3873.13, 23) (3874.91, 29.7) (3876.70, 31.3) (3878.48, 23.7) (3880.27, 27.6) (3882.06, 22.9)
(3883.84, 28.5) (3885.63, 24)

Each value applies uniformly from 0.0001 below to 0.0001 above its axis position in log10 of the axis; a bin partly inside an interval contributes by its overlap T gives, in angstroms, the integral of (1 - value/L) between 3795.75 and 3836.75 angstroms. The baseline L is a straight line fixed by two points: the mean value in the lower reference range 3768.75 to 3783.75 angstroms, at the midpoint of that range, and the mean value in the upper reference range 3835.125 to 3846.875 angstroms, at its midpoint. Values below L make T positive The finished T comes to 1.0 angstroms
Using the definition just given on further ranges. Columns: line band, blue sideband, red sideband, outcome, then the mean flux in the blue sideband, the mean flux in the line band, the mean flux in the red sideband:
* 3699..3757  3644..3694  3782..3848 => 4.4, 27.9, 25.3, 26.5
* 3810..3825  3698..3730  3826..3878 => -1.1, 27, 27.6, 25.2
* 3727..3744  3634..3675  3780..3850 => 2.2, 28.2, 23.9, 26.8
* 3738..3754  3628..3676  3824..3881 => 1.8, 28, 23.7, 25.1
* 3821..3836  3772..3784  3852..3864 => 4.1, 32.6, 21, 26.5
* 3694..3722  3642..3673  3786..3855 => 1.0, 28.4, 26.8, 26.3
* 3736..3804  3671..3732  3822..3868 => -4.0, 26.9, 27.4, 24.7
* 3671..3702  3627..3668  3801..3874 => 0.1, 27.8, 27.4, 26.2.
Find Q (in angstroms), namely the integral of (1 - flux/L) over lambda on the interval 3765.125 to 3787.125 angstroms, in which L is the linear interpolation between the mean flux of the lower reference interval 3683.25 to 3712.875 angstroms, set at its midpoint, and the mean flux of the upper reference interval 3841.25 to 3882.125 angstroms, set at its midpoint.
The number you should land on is -3.1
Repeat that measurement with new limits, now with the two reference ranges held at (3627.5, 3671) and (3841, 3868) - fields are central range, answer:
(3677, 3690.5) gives 1.2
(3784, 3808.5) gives -0.9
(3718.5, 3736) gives 2.2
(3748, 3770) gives 1.7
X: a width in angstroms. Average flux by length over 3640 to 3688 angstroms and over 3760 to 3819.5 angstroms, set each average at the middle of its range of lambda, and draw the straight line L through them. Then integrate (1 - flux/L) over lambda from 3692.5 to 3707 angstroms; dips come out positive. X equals 0.7 angstroms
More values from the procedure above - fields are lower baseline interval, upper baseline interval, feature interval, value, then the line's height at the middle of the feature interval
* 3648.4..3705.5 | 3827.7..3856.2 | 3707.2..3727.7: 0.1 angstroms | 26.9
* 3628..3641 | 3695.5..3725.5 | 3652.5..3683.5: -3.2 angstroms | 26.2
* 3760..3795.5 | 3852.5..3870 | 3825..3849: 5.1 angstroms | 28.2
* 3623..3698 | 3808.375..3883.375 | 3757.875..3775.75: 0.0 angstroms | 26.5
